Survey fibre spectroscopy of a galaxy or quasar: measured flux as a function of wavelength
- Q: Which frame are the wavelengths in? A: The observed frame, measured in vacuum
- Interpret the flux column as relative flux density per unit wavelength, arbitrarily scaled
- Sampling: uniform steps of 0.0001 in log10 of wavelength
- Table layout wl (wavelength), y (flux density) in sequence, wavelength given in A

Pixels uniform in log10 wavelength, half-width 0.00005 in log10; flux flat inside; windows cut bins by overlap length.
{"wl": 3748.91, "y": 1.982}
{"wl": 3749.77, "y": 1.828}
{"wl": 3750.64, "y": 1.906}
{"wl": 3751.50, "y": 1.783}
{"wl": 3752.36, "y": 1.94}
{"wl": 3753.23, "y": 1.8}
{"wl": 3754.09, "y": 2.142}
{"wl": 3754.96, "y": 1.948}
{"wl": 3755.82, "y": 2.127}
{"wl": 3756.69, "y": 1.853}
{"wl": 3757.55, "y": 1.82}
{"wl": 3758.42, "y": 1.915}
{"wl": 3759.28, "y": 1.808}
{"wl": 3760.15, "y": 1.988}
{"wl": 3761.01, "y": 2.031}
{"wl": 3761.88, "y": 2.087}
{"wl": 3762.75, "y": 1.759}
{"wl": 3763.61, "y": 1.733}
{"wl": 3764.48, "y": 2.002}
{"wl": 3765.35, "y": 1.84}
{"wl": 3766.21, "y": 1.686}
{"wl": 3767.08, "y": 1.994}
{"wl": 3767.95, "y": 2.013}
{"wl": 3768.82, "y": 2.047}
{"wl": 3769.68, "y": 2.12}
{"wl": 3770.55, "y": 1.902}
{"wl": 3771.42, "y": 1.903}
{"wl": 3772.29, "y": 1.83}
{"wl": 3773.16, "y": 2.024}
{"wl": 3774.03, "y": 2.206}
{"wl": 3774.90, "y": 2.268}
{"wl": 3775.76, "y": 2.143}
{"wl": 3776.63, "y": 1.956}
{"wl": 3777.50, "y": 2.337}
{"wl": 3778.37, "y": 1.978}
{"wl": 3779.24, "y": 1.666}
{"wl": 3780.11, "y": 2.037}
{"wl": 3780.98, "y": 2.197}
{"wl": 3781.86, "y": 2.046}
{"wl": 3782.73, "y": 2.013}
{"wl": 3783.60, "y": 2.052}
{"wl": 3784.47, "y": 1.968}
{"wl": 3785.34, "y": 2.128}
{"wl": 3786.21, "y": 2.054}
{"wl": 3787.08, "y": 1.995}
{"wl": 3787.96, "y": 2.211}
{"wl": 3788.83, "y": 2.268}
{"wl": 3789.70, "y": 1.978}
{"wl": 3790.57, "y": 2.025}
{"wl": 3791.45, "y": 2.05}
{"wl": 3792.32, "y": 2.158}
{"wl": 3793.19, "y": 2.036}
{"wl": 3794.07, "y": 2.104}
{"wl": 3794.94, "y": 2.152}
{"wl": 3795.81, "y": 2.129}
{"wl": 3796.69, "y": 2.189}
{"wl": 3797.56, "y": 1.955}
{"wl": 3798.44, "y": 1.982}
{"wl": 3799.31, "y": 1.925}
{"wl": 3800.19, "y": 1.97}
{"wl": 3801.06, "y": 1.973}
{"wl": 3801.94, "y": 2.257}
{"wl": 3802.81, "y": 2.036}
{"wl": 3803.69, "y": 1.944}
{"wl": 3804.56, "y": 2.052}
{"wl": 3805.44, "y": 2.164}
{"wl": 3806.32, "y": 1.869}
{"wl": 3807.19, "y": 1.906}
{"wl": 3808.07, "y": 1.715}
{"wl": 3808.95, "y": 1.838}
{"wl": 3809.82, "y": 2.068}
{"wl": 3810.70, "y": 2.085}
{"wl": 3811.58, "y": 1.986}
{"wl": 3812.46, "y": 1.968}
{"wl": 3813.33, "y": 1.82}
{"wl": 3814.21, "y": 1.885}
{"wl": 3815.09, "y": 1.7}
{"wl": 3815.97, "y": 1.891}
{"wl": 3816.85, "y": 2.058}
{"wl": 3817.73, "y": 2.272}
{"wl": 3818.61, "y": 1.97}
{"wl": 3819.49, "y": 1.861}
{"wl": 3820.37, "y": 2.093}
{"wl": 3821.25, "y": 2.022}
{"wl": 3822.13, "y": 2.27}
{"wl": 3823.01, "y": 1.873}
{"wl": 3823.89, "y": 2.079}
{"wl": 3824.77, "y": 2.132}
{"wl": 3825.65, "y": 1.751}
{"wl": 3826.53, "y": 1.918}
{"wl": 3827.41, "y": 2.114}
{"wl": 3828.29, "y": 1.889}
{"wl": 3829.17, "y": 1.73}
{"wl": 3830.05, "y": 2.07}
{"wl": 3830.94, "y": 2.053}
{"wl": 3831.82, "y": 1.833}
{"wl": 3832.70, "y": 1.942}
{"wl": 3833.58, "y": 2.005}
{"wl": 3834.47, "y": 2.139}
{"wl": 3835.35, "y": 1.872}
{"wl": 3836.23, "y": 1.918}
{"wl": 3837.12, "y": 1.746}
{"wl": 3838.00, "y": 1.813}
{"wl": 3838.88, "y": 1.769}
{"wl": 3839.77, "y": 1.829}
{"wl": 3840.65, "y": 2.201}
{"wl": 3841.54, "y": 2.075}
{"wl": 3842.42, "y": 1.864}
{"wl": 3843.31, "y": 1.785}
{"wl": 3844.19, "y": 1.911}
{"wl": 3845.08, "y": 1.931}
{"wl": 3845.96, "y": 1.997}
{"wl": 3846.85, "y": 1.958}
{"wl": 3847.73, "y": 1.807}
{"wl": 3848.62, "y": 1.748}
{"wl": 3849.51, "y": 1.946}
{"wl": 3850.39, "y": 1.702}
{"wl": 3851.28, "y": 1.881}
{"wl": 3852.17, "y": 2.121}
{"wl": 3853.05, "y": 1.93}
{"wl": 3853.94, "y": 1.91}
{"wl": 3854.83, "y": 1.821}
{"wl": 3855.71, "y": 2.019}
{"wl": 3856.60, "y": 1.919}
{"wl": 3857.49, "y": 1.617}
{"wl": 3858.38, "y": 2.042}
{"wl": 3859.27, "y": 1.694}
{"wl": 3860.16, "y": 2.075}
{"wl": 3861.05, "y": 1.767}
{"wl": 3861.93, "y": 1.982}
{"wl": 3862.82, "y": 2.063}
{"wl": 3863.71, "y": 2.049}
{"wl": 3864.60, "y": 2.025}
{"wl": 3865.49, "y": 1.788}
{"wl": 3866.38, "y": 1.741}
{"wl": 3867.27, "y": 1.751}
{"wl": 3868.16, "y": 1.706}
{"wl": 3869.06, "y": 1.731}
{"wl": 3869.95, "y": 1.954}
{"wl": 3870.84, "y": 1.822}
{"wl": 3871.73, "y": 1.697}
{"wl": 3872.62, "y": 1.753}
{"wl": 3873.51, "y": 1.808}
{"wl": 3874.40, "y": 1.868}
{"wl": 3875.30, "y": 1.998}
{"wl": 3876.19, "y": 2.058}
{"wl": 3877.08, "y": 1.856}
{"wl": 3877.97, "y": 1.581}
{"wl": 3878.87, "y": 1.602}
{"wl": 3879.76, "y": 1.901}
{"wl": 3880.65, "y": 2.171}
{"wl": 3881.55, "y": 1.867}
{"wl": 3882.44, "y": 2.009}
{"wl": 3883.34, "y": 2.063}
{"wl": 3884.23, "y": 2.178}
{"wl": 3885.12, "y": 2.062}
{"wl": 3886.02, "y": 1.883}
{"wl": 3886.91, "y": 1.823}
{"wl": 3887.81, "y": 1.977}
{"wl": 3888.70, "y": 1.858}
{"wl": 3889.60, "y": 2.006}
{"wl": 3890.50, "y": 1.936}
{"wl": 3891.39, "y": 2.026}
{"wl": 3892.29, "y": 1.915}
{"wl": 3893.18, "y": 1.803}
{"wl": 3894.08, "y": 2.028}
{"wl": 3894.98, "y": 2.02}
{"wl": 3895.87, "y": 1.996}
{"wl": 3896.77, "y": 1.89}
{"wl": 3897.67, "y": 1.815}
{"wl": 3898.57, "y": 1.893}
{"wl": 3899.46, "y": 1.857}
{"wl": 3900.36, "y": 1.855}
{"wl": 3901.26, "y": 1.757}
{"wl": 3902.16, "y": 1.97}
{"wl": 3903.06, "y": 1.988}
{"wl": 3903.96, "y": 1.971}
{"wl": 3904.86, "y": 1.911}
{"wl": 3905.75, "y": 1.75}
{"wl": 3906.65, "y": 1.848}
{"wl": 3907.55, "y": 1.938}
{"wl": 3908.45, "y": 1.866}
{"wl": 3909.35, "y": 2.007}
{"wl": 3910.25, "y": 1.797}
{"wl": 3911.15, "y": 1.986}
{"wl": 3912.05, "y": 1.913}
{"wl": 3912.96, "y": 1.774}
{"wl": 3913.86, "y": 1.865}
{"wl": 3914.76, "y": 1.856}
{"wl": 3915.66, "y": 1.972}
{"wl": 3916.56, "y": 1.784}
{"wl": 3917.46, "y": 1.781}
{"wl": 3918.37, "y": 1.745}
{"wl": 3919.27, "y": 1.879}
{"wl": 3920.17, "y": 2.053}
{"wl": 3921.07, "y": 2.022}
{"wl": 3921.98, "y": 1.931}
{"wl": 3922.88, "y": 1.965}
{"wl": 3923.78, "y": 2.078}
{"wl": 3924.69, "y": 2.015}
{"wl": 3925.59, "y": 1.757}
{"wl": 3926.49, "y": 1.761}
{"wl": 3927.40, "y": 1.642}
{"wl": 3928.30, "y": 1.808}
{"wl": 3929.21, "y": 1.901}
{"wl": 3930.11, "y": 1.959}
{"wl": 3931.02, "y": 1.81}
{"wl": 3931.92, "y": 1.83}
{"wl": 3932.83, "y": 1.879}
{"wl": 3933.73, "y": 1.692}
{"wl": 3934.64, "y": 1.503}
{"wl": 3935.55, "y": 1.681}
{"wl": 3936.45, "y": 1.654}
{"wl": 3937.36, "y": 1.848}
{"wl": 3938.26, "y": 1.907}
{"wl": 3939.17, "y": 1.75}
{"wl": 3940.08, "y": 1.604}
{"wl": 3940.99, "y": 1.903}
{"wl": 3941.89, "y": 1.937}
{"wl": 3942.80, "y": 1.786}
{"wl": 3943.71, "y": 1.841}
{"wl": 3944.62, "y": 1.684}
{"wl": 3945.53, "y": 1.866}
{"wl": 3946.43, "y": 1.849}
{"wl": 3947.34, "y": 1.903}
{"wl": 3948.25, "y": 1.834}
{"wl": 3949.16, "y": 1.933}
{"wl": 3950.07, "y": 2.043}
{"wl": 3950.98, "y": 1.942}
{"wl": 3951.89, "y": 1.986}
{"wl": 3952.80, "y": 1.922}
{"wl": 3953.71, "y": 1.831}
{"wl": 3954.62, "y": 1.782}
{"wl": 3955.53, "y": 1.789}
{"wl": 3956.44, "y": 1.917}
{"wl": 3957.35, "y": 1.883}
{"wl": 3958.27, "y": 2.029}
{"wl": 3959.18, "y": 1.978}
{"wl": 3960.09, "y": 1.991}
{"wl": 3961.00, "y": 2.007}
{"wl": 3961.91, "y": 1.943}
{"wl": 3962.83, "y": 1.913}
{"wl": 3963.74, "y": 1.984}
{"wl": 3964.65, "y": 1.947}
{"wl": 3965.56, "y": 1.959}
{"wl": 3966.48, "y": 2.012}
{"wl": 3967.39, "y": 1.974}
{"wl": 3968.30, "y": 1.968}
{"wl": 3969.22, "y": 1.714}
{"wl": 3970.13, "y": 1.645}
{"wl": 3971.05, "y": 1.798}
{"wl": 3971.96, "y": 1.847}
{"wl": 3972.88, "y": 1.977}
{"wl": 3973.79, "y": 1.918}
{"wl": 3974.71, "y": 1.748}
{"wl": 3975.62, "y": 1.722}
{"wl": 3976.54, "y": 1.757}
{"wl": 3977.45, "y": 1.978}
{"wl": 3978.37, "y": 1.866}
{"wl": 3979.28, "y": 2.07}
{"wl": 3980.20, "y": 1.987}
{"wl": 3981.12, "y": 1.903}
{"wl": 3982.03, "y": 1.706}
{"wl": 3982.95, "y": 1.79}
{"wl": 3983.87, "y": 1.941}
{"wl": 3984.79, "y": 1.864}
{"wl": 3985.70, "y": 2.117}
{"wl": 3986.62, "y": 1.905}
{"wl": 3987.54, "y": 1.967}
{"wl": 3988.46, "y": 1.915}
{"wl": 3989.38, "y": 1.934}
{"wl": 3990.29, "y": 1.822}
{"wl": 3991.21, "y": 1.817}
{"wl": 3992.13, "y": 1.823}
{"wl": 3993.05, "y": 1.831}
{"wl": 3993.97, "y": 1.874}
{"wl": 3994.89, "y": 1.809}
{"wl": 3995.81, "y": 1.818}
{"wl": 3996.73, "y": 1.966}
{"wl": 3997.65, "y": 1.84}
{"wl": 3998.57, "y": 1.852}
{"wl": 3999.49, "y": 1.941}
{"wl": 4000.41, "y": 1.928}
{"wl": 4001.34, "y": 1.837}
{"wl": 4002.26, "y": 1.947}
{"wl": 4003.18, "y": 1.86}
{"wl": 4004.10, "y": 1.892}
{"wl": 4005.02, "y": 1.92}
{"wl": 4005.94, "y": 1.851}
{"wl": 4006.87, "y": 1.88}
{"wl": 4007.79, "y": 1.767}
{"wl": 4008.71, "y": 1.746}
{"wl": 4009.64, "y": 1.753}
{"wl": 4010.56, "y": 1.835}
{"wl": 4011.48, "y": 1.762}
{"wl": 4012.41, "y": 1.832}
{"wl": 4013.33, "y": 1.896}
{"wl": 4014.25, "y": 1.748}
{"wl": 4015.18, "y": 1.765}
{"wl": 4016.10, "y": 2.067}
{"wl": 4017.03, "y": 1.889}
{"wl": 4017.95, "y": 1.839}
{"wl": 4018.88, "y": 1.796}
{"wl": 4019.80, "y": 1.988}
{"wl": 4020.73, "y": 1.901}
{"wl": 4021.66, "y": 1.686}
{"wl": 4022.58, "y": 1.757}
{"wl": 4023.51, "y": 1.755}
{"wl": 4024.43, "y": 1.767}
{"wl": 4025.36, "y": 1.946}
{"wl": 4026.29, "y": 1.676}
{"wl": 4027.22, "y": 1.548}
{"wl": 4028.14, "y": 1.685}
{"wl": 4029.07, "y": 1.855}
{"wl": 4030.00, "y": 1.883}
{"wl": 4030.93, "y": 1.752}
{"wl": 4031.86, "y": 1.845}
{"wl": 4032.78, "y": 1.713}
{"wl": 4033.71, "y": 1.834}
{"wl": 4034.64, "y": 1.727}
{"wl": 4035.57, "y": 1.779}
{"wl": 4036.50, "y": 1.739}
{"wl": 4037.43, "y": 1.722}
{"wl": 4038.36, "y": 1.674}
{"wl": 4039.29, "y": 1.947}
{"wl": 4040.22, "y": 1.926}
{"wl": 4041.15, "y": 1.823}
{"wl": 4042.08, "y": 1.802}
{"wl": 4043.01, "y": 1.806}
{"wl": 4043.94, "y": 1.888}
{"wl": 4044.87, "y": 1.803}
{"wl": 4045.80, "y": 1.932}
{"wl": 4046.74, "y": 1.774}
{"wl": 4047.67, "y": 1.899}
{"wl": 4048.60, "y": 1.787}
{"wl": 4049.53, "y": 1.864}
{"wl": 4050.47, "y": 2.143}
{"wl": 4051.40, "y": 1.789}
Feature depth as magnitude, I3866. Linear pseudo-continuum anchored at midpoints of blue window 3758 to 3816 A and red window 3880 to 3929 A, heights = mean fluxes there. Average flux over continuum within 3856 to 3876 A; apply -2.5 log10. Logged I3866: 0.05 mag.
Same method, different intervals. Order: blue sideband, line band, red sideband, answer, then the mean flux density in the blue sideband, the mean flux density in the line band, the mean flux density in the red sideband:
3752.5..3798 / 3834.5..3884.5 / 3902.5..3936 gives 0.02 mag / 2.01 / 1.89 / 1.86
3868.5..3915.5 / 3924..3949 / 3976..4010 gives 0.05 mag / 1.9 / 1.8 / 1.88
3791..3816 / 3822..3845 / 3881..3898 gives 0.02 mag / 1.99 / 1.94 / 1.96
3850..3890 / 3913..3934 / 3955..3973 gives 0.02 mag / 1.89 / 1.87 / 1.91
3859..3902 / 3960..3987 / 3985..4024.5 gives -0.02 mag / 1.9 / 1.9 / 1.86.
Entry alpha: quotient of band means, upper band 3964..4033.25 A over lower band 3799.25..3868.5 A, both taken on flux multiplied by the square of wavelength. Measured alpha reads 1.0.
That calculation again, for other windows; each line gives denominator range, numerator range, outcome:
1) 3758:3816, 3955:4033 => 1.04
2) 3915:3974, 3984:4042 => 1.02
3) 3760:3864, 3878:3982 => 1.01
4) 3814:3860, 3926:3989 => 1.03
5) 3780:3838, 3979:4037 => 1.02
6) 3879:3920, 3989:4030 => 1.01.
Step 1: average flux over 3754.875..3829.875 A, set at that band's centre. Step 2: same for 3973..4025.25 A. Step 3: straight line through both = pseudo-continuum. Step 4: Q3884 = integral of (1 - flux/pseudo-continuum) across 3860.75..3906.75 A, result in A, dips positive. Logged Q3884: 1.0 A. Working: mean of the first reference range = 2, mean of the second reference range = 1.86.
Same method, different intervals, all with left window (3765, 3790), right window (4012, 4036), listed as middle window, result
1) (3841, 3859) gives 0.60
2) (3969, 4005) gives -0.64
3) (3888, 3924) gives 0.12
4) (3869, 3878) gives 0.45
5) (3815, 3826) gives -0.10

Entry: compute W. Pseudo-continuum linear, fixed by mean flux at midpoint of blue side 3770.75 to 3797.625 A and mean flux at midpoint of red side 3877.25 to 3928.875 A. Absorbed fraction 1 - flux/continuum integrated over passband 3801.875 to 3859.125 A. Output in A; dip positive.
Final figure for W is 1.8 A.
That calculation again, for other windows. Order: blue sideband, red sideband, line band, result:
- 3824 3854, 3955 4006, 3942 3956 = 0.2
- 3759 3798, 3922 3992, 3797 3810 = 0.2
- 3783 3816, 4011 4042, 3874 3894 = 0.0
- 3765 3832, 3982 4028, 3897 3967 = 1.1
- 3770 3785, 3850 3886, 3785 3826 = -0.6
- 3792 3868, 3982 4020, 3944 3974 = -0.2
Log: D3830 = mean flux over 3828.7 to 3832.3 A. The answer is 1.92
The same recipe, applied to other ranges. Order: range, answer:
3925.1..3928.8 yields 1.75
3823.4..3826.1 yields 1.99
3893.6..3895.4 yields 2.01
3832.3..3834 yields 1.98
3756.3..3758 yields 1.84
